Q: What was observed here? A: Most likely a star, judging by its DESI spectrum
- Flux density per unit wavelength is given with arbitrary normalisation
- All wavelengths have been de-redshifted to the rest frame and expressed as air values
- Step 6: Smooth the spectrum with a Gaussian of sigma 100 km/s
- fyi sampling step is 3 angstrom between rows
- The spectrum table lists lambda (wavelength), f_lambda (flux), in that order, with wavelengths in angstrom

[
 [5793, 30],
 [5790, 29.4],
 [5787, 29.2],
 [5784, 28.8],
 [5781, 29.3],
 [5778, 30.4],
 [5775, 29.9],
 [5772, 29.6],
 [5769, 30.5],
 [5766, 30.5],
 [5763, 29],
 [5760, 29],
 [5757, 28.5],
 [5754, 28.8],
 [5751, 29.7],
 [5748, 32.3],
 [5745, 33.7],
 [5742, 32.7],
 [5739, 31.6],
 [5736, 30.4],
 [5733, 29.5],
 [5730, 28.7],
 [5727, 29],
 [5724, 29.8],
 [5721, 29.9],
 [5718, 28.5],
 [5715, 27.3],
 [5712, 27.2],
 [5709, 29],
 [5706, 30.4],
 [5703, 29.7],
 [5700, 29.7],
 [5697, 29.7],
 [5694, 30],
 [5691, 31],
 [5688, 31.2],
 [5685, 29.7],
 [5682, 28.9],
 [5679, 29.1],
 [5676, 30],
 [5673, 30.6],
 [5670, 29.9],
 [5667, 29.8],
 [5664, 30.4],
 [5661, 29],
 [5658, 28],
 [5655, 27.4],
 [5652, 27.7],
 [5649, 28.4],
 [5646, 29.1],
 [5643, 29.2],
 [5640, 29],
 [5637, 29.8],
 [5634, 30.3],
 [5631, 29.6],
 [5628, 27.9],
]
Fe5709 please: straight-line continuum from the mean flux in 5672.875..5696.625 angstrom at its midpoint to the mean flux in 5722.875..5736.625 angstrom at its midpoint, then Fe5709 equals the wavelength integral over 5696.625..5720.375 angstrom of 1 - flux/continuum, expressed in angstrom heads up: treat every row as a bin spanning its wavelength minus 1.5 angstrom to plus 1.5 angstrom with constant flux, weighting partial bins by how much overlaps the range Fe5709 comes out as 0.6 angstrom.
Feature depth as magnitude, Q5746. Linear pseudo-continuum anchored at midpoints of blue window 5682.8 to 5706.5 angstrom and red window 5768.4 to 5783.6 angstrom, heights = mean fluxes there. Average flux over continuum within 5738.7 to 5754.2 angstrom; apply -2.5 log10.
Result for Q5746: -0.06 mag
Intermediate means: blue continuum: 30.1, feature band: 31.7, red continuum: 29.8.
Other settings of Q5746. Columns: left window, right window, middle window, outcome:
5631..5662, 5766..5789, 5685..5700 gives -0.04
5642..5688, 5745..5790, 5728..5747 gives -0.05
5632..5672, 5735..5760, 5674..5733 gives 0.02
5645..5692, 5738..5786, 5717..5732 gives 0.03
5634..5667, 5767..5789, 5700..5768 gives -0.01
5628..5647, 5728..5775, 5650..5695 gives 0.01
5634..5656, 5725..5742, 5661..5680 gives -0.03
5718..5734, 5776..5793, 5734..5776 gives -0.04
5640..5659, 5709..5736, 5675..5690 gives -0.05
